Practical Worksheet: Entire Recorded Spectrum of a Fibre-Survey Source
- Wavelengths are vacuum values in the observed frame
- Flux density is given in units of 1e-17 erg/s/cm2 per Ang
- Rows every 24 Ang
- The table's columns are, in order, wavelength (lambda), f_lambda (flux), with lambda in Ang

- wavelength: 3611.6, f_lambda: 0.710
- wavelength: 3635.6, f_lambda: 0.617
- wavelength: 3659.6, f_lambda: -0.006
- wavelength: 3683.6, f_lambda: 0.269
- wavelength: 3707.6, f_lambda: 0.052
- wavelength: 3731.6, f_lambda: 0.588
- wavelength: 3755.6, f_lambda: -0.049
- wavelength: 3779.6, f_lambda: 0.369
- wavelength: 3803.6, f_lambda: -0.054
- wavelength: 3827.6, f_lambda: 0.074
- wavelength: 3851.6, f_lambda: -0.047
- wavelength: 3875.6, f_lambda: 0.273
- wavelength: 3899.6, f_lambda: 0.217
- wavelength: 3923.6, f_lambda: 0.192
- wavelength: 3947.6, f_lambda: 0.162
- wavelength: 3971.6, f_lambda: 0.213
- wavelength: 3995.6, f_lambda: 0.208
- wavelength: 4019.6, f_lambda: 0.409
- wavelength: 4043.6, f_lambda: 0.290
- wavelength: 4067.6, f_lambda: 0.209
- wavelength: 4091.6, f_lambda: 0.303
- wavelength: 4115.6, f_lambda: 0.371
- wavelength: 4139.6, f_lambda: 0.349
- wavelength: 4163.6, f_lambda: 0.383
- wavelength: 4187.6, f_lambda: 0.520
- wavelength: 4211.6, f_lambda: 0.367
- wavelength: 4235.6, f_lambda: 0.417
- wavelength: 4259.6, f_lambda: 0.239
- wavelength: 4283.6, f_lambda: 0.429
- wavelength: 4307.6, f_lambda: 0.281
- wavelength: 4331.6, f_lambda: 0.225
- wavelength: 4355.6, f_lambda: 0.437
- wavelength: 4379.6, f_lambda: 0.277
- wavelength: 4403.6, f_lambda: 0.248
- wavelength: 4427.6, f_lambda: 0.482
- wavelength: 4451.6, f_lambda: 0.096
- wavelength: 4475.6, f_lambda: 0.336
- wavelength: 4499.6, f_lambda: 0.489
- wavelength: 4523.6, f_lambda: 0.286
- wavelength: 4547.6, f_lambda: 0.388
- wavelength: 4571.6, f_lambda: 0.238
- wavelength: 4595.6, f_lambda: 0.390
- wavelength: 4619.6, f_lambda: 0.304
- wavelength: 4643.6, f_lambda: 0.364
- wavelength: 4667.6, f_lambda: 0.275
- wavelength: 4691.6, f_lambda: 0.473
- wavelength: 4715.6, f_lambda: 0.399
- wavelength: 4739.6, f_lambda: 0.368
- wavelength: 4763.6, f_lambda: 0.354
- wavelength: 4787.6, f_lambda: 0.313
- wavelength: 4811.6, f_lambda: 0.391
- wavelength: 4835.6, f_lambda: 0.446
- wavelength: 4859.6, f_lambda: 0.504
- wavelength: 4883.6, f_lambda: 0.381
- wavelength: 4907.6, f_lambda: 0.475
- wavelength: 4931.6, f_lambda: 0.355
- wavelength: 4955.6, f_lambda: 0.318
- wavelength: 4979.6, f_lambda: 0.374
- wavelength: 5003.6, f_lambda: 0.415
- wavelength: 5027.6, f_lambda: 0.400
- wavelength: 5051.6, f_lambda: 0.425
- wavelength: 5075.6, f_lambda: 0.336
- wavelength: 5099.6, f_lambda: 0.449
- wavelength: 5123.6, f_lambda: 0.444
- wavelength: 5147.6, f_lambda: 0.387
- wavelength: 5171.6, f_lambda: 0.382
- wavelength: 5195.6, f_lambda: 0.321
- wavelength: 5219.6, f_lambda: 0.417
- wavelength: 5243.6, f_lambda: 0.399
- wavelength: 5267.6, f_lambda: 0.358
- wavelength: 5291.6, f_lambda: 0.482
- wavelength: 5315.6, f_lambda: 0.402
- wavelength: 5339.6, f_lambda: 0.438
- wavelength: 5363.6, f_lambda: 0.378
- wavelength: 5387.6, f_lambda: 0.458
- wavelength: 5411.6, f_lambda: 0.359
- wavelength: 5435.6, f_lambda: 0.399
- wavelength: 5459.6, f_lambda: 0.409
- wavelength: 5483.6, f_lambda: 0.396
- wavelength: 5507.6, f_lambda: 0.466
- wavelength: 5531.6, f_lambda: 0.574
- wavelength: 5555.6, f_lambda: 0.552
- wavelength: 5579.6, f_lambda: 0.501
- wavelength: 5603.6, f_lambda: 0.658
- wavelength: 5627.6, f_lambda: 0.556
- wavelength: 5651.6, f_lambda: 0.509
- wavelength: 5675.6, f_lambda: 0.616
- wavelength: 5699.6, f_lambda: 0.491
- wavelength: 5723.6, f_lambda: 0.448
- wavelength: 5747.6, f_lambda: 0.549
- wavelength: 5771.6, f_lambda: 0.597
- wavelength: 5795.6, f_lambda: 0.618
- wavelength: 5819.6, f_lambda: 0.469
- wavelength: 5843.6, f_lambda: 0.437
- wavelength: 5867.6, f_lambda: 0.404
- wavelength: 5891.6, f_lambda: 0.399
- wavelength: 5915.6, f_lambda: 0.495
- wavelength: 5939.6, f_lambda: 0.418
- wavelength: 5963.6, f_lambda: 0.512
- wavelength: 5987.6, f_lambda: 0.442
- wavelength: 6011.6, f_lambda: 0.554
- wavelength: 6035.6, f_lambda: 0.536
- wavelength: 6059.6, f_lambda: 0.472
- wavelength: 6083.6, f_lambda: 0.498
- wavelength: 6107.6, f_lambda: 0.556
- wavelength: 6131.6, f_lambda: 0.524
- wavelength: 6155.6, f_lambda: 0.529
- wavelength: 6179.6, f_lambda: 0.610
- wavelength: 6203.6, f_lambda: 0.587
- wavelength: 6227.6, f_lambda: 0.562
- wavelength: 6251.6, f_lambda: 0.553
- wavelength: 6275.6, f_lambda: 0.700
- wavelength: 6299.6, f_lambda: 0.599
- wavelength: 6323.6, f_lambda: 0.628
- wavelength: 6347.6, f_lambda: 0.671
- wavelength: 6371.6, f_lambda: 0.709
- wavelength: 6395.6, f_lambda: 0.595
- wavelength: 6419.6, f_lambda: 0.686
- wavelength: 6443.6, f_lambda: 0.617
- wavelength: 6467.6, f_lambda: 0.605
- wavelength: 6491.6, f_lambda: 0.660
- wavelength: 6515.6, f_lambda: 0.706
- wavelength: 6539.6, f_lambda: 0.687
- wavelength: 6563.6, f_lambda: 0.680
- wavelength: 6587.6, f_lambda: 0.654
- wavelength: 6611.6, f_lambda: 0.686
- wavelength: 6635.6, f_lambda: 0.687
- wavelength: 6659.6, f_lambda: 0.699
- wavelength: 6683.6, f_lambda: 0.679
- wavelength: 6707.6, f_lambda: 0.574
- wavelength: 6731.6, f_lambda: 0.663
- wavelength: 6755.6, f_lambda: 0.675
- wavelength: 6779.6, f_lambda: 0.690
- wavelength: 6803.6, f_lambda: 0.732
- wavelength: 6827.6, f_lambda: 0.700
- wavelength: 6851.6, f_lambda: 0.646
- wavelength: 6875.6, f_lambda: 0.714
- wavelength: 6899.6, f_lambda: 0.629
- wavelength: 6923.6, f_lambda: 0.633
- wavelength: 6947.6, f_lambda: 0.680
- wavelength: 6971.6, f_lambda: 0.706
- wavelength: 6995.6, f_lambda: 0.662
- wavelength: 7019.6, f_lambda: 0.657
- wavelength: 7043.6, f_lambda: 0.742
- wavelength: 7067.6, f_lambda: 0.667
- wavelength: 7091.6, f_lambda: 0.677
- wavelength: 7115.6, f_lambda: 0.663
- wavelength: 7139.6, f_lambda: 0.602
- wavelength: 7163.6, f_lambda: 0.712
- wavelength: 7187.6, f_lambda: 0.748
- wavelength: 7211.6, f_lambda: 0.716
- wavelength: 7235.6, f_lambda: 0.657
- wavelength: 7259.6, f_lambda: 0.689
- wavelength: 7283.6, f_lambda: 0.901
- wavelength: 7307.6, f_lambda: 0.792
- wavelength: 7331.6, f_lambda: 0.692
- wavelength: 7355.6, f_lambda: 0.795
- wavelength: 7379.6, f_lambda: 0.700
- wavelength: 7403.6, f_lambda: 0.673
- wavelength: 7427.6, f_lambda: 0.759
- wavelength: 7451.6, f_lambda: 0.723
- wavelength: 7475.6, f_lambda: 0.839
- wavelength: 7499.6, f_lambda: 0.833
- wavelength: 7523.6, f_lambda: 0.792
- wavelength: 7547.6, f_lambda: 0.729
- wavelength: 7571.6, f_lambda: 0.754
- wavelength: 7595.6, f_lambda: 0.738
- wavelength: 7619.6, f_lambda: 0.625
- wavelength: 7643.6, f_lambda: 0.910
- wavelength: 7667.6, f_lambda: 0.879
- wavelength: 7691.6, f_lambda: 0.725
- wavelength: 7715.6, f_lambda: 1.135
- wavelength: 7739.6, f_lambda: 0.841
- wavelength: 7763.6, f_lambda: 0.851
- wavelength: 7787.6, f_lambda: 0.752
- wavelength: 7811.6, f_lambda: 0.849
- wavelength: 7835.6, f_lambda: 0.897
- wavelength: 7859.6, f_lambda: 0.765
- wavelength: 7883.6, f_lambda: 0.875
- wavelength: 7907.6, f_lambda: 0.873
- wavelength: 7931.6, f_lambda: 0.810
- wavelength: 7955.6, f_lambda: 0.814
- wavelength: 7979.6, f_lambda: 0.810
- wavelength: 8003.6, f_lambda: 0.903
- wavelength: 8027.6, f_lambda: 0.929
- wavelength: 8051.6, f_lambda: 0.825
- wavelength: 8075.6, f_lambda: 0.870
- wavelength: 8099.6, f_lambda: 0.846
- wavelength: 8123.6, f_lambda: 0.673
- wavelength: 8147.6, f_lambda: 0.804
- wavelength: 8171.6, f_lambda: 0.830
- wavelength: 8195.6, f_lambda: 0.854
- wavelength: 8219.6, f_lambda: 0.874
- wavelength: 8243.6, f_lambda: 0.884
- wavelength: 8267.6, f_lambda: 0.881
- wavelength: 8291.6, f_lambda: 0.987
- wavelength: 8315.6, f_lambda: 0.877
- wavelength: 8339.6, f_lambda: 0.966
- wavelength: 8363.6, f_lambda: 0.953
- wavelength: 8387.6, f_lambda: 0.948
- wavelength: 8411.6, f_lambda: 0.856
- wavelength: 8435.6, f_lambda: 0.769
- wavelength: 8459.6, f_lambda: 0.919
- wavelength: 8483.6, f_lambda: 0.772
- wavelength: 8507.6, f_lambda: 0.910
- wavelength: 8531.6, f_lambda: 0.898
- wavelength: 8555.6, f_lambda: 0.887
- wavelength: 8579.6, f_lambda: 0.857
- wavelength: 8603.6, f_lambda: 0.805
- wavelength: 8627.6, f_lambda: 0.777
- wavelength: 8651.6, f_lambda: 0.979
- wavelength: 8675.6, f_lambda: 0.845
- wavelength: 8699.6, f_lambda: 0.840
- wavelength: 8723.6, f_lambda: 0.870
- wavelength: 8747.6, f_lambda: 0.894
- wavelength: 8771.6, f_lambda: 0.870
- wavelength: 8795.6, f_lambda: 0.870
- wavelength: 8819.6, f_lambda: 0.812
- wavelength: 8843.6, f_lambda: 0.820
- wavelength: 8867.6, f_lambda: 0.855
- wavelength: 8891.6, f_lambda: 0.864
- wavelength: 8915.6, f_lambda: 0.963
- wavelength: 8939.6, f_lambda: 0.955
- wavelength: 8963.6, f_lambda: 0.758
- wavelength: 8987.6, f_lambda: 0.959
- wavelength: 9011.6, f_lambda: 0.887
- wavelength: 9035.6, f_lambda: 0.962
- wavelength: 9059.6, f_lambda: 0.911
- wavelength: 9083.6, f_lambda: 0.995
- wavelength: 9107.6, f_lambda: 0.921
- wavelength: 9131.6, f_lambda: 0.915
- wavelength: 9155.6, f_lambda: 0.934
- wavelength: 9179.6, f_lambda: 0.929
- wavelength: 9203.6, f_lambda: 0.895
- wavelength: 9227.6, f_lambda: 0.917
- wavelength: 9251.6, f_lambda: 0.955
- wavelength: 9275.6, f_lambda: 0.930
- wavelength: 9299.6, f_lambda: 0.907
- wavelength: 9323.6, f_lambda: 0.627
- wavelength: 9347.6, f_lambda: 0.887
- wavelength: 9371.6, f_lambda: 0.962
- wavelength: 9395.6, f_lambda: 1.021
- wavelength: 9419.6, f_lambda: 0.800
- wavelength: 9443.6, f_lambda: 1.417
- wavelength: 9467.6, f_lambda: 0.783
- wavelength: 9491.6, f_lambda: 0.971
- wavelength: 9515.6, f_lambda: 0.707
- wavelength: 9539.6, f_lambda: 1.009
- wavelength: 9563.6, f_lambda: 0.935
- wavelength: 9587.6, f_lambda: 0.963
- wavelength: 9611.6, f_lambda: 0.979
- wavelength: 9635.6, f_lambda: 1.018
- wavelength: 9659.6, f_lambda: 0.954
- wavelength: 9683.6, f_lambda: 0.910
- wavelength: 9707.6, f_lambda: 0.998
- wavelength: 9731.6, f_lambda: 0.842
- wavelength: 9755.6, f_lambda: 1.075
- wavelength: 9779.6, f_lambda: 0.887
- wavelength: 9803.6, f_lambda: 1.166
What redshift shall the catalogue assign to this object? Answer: 0.38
